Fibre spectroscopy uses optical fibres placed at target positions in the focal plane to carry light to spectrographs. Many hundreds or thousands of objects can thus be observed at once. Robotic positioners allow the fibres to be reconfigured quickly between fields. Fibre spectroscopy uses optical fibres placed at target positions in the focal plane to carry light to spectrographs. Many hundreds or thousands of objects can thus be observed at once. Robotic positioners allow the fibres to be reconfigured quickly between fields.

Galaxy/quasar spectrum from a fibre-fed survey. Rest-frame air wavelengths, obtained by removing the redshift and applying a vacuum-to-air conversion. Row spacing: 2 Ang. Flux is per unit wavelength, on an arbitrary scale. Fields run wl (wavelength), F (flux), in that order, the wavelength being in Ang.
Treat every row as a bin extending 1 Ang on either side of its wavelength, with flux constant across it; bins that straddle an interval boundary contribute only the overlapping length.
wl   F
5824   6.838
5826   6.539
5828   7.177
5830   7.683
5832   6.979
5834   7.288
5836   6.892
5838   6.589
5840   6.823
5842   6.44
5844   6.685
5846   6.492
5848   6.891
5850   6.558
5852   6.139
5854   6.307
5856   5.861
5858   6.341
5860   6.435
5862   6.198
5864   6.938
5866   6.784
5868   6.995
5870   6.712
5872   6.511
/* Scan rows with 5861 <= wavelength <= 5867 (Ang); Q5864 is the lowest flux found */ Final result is 6.198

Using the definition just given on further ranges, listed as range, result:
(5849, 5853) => 6.139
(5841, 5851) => 6.44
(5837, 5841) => 6.589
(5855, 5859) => 5.861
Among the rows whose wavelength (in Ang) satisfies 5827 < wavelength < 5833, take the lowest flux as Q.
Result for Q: 6.979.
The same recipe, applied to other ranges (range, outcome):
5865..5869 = 6.784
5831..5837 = 6.892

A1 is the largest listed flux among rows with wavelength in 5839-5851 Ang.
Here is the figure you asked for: 6.891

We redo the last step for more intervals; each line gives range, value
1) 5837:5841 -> 6.823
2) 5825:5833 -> 7.683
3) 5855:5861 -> 6.435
